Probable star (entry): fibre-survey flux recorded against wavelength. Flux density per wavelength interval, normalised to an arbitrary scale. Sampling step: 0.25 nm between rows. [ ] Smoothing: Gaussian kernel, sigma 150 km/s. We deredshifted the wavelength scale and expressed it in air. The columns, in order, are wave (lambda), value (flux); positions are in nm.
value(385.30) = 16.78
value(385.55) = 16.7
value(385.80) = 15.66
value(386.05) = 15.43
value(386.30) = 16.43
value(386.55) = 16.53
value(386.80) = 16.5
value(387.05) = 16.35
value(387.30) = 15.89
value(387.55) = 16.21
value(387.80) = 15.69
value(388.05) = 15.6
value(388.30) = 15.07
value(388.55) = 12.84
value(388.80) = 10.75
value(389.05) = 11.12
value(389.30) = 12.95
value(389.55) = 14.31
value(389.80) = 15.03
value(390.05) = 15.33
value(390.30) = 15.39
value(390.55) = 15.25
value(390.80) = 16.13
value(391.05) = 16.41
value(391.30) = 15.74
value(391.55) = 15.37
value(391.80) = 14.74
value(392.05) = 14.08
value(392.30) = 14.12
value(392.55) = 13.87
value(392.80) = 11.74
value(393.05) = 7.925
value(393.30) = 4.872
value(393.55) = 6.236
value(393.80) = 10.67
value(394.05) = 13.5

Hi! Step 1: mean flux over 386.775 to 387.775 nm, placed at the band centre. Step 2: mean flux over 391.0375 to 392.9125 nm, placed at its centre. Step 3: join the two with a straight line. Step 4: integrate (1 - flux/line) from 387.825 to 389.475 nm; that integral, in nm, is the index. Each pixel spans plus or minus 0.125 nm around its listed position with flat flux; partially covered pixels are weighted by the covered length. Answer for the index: 0.25 nm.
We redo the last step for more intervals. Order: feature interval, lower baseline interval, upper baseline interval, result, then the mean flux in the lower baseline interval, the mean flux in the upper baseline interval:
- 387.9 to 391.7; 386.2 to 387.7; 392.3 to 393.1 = -0.12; 16.3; 11.9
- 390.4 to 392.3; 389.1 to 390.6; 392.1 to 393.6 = -0.46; 14.5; 10.2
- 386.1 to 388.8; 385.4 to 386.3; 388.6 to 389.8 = -0.20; 16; 12.6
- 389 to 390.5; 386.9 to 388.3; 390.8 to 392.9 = 0.10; 15.9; 14.6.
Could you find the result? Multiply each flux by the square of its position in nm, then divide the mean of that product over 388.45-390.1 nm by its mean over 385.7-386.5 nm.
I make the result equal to 0.8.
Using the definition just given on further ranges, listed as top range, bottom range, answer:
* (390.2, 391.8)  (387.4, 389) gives 1.12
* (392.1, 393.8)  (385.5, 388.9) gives 0.67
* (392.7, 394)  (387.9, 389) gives 0.65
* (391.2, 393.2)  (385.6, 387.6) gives 0.85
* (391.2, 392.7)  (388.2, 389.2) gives 1.20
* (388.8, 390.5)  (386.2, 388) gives 0.87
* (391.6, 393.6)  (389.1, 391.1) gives 0.77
